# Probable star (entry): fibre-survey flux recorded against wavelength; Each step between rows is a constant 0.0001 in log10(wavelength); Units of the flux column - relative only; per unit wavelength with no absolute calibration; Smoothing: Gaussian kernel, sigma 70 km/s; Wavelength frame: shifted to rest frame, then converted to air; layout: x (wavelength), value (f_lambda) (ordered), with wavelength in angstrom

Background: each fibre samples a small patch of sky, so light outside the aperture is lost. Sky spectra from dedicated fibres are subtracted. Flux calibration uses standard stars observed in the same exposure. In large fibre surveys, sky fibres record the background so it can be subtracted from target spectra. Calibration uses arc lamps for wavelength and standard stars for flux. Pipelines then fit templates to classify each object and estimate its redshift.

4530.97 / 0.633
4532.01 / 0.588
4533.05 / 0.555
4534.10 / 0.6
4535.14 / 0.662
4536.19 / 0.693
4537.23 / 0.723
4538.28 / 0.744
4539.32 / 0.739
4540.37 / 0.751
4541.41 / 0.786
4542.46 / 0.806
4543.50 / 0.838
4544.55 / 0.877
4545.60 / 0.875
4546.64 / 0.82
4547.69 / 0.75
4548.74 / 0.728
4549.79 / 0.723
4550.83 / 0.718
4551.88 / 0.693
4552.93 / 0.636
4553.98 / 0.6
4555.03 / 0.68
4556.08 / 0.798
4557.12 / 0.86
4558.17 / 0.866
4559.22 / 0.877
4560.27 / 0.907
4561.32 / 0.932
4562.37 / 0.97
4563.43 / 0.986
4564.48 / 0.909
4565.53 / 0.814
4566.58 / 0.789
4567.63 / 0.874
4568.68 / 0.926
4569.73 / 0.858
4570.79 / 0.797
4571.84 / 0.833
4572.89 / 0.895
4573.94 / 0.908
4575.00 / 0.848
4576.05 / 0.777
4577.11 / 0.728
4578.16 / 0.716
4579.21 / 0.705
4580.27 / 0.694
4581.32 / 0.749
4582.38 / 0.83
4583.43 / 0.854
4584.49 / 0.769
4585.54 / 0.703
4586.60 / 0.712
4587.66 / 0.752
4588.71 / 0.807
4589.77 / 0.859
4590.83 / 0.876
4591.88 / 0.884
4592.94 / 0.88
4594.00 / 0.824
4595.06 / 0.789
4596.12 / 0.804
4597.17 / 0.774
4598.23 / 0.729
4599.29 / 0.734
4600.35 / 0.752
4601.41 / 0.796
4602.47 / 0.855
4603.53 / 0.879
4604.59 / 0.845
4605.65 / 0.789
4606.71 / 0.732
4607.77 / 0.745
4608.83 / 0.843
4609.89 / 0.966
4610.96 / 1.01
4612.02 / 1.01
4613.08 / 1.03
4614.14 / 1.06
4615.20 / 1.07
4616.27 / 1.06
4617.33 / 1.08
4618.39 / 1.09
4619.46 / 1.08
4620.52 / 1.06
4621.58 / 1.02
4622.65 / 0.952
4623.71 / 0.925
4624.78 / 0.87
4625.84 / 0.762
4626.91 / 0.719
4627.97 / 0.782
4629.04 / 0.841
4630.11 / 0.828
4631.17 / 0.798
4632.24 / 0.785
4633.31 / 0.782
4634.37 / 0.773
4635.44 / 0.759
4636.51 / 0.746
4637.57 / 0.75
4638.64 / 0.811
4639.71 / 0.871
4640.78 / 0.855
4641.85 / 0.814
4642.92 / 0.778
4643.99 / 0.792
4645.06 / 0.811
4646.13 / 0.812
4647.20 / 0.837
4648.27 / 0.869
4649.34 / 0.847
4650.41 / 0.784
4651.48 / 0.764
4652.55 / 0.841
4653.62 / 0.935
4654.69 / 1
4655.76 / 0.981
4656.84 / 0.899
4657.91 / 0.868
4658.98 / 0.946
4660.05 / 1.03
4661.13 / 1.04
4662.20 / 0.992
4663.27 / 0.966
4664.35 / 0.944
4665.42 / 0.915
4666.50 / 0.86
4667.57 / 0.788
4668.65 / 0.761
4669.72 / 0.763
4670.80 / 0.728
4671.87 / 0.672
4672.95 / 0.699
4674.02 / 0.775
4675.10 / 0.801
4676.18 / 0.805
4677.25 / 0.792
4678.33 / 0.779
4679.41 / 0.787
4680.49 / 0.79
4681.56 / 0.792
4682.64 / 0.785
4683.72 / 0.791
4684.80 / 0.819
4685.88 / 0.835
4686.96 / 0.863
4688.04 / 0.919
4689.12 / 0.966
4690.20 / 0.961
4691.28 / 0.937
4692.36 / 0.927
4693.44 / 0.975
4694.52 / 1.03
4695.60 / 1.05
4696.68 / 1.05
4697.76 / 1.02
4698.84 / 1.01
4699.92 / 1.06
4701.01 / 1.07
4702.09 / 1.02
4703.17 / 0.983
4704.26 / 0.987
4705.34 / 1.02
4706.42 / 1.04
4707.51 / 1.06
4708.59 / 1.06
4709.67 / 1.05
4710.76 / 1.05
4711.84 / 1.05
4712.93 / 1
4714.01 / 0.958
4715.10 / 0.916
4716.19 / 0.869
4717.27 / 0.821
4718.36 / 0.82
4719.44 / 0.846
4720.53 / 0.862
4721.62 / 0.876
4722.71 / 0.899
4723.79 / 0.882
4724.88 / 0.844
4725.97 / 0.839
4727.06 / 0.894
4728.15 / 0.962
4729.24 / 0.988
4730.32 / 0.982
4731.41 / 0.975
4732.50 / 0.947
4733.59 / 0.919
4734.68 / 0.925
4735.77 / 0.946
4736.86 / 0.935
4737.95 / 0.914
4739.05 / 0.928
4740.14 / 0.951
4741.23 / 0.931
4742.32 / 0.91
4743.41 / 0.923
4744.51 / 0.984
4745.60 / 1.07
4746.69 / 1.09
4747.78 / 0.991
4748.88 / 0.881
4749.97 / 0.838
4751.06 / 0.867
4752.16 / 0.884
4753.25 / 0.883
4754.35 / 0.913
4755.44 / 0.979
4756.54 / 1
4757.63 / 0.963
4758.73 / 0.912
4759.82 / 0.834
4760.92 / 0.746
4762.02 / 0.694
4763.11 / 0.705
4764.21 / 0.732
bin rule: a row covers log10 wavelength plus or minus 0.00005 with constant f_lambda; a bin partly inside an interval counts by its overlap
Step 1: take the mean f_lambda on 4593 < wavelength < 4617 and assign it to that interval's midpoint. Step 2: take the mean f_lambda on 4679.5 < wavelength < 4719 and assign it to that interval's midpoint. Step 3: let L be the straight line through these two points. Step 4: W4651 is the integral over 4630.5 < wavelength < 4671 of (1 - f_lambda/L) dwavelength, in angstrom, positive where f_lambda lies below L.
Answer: 2.6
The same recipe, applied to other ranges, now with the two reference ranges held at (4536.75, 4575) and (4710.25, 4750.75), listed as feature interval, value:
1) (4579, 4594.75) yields 0.75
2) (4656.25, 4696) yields 1.25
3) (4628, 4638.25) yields 0.95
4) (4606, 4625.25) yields -2.77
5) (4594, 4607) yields 0.79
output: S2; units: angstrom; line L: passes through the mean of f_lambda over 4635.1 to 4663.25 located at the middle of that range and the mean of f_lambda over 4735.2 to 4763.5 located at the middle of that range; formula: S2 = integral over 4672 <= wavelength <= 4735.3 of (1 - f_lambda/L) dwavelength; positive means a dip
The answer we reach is -2.1 angstrom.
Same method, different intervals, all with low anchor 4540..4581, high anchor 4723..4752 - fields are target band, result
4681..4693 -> 0.3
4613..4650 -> -0.7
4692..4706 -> -1.7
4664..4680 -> 1.8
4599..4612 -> 0.1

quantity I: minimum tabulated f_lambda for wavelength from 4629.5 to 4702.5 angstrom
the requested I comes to 0.672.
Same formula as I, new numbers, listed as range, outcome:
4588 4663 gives 0.719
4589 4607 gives 0.729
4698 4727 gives 0.82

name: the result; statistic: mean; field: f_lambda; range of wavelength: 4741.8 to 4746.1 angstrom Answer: 0.97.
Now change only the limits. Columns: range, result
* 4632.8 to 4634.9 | 0.78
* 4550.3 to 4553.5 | 0.682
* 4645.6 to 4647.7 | 0.824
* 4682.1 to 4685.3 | 0.797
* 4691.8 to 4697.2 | 1.01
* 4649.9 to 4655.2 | 0.865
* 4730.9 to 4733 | 0.961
